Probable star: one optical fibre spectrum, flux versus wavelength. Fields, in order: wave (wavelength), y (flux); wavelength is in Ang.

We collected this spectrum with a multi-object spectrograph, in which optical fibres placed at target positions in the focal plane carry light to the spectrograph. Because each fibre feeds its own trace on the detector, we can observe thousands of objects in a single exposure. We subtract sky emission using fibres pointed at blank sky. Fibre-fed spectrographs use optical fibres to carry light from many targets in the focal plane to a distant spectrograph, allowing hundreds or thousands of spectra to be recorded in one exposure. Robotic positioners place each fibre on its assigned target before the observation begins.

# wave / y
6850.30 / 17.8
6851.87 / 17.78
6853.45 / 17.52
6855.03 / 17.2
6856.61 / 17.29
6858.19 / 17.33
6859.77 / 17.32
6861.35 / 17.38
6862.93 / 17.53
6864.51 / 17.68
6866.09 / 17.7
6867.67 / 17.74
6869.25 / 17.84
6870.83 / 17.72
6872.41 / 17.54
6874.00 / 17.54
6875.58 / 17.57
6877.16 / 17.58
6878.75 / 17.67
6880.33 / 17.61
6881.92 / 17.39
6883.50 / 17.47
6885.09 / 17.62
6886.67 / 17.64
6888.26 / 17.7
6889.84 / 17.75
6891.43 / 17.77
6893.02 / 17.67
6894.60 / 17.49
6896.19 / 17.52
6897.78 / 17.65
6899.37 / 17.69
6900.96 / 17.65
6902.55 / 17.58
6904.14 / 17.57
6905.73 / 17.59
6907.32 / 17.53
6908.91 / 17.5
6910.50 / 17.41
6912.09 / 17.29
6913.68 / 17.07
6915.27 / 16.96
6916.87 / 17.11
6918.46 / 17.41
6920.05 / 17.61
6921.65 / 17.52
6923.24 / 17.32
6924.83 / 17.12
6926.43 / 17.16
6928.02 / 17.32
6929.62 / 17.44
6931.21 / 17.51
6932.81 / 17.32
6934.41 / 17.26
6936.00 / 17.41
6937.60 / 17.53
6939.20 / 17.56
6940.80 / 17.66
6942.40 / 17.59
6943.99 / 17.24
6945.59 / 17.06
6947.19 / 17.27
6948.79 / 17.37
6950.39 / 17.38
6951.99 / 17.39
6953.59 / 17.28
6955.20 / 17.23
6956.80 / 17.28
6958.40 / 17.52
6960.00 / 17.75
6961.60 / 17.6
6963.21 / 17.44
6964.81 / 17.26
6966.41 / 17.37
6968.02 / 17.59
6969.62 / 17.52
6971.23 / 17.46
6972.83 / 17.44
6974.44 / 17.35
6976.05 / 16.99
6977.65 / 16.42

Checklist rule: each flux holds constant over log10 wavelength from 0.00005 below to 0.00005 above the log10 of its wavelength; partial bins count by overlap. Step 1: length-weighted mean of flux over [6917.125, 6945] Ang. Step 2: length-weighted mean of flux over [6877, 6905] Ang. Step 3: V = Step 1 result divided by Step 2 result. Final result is 0.99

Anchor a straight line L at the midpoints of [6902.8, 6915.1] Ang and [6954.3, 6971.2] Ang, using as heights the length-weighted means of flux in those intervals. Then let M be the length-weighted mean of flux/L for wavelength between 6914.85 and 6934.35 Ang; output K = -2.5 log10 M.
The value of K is 0.01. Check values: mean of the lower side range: 17.4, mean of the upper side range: 17.4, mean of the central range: 17.3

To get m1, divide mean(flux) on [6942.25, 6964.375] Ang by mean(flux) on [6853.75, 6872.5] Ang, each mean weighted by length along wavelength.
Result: 0.99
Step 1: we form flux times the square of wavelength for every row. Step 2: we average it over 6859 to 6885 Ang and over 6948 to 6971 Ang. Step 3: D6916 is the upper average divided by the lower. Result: 1.0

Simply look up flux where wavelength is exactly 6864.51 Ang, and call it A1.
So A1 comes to 17.68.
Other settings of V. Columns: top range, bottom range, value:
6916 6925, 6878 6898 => 0.99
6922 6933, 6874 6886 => 0.99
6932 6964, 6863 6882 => 0.99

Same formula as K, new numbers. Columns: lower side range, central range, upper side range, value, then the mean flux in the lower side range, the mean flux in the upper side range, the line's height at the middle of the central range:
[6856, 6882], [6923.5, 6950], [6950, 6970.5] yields 0.01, 17.6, 17.4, 17.5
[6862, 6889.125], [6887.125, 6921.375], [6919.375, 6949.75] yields 0.00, 17.6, 17.4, 17.5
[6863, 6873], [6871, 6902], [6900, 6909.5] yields 0.00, 17.7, 17.6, 17.6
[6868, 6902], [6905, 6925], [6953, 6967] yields 0.01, 17.6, 17.4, 17.5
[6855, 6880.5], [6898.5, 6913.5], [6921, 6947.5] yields 0.00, 17.6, 17.4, 17.5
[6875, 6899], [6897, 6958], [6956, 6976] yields 0.01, 17.6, 17.4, 17.5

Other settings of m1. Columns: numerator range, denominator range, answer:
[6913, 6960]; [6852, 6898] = 0.99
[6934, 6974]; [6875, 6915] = 0.99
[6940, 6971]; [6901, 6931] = 1.00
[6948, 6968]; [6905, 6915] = 1.00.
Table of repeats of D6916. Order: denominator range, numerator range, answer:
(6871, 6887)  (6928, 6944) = 1.01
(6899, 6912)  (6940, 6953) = 1.00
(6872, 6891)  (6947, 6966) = 1.01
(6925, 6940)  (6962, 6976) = 1.01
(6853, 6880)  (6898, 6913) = 1.01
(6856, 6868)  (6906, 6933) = 1.01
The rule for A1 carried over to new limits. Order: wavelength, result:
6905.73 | 17.59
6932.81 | 17.32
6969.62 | 17.52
